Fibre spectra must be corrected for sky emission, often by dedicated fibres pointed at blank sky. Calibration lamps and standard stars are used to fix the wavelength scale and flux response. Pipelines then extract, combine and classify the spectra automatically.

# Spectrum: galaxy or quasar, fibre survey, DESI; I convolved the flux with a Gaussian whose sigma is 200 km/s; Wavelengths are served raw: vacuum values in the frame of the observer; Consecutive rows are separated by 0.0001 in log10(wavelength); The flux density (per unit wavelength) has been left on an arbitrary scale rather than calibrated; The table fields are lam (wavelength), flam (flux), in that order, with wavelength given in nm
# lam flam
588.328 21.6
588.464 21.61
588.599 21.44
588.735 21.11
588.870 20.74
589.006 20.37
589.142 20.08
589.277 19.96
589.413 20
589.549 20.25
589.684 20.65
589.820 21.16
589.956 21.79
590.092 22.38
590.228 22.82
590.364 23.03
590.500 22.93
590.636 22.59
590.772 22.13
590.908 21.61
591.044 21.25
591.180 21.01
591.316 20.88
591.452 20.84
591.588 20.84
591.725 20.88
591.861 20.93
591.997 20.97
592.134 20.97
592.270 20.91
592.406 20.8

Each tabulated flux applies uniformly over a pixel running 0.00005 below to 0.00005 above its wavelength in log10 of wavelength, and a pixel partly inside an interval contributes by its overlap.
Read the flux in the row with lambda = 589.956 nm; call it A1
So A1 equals 21.79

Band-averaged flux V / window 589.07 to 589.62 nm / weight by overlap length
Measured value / 20.1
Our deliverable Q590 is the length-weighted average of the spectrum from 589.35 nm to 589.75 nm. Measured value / 20.3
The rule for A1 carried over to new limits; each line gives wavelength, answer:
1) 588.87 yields 20.74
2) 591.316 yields 20.88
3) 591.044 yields 21.25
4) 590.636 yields 22.59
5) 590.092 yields 22.38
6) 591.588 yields 20.84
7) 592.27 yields 20.91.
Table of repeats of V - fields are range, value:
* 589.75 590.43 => 22.2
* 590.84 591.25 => 21.3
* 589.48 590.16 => 21.2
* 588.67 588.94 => 20.9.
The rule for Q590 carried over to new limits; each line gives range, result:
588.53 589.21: 20.8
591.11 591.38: 21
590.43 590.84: 22.6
